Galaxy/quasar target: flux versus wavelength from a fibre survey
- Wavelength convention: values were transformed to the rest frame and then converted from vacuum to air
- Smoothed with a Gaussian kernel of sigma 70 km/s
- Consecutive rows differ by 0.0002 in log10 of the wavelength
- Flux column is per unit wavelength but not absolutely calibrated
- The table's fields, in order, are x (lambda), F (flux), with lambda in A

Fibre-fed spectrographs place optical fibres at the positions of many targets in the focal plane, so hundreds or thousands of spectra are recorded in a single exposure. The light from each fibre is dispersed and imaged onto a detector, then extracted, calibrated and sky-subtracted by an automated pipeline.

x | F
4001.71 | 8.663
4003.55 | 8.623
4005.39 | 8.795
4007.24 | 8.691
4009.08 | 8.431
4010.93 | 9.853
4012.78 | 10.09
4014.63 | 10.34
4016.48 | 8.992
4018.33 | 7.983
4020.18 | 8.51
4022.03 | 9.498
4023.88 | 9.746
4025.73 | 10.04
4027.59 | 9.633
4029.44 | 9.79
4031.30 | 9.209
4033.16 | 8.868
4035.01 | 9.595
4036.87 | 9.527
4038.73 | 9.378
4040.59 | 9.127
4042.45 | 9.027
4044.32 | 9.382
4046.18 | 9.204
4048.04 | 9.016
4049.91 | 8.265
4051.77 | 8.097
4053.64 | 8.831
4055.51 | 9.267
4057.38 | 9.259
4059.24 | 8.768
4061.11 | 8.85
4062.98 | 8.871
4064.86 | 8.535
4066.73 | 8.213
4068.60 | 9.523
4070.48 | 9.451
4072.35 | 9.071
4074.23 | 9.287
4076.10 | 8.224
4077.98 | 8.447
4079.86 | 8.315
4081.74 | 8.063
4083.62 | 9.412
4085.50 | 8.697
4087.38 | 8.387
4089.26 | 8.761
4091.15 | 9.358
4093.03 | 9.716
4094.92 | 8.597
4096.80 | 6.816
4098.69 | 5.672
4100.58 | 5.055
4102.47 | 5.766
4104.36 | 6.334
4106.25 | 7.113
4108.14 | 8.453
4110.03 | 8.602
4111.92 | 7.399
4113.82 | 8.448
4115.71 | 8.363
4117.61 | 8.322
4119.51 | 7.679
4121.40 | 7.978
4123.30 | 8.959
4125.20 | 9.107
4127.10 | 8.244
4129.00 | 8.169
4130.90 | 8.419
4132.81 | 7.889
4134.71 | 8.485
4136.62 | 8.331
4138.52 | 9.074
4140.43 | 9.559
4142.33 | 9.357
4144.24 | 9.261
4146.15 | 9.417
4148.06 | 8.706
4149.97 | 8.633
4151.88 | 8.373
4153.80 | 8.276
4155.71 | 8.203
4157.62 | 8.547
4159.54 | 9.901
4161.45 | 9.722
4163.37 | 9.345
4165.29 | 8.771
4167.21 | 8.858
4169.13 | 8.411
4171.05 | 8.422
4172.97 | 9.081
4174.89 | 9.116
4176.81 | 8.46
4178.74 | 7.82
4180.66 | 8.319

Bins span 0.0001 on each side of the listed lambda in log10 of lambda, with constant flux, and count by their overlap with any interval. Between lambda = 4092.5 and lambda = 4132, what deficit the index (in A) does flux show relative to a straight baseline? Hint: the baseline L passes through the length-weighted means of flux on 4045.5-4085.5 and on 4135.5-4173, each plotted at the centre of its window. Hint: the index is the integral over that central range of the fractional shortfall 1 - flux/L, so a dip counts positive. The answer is 4.9 A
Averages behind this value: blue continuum 8.8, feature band 7.75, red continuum 8.91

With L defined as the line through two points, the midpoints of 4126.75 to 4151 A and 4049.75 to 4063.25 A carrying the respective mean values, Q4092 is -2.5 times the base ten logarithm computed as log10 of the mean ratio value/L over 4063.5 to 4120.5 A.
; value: 0.082 mag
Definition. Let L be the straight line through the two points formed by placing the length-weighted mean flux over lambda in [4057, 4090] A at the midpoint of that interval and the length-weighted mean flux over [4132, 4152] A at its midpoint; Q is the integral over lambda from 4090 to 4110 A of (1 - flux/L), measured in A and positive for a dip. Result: 3.3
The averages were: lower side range 8.78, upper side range 8.85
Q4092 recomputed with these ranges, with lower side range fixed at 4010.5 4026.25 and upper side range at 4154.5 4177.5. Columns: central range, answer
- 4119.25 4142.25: 0.06 mag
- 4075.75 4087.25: 0.08 mag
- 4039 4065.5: 0.05 mag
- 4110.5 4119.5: 0.12 mag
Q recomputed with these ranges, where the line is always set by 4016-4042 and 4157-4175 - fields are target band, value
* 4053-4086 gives 1.31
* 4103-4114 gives 1.84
